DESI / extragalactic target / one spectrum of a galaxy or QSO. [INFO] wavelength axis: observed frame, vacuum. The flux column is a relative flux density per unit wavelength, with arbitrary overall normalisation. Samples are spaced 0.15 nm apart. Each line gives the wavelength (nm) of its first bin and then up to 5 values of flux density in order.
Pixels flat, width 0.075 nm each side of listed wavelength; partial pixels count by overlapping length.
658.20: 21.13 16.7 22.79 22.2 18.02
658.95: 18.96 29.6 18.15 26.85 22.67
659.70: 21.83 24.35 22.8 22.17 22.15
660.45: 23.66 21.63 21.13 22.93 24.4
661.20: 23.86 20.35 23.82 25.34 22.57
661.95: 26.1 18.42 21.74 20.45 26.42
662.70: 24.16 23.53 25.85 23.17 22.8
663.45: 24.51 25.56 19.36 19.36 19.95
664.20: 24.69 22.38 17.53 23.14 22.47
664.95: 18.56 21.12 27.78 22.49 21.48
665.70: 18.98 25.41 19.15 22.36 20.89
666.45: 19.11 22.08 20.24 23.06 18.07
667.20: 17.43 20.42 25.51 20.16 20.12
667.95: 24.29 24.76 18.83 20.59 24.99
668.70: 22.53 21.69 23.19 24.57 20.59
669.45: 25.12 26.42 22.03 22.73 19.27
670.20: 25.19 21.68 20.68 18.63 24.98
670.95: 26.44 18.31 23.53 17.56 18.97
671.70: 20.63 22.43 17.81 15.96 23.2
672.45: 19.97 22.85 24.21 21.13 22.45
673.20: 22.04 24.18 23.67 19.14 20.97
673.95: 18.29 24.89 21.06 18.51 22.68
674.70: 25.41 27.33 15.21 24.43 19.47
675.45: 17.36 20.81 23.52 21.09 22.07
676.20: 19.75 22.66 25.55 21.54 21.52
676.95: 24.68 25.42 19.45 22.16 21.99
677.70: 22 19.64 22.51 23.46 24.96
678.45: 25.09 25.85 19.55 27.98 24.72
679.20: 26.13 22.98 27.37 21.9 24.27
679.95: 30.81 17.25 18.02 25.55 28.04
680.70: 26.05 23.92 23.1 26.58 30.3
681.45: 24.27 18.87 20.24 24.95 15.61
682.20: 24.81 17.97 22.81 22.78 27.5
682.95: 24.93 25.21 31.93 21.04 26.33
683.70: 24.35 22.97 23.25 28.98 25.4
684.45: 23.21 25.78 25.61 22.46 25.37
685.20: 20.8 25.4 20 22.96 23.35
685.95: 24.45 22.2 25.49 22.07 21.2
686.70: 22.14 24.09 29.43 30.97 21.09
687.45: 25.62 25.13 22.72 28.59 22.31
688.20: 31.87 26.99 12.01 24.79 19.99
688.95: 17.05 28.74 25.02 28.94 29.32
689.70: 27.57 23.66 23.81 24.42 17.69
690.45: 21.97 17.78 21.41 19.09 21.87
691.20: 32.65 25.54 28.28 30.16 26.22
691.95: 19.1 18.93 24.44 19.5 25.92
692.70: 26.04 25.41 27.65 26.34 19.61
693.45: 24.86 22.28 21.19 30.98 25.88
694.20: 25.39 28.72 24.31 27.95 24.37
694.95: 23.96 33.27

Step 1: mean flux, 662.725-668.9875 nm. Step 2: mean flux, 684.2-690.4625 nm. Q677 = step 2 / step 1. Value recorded 1.10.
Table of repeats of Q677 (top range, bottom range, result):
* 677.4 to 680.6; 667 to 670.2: 1.07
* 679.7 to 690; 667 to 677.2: 1.11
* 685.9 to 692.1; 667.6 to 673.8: 1.10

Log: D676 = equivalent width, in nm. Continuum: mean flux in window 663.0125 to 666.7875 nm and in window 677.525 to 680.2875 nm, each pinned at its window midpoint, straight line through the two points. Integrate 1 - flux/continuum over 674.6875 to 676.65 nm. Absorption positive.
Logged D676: 0.12 nm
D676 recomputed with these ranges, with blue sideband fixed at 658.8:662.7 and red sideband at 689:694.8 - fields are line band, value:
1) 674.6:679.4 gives 0.220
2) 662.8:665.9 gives 0.092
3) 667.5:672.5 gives 0.331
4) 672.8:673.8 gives 0.063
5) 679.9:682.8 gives 0.089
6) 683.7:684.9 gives -0.030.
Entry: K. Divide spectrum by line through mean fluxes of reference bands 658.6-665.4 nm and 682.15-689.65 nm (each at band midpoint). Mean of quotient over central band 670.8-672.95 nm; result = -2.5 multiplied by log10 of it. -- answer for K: 0.11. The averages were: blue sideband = 22.6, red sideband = 24.4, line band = 21.1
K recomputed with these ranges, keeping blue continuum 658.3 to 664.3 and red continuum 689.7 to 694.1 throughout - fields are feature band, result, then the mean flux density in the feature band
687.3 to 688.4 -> -0.09 mag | 25.8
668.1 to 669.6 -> 0.01 mag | 22.8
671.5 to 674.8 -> 0.08 mag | 21.4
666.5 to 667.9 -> 0.10 mag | 20.8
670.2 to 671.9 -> 0.08 mag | 21.4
